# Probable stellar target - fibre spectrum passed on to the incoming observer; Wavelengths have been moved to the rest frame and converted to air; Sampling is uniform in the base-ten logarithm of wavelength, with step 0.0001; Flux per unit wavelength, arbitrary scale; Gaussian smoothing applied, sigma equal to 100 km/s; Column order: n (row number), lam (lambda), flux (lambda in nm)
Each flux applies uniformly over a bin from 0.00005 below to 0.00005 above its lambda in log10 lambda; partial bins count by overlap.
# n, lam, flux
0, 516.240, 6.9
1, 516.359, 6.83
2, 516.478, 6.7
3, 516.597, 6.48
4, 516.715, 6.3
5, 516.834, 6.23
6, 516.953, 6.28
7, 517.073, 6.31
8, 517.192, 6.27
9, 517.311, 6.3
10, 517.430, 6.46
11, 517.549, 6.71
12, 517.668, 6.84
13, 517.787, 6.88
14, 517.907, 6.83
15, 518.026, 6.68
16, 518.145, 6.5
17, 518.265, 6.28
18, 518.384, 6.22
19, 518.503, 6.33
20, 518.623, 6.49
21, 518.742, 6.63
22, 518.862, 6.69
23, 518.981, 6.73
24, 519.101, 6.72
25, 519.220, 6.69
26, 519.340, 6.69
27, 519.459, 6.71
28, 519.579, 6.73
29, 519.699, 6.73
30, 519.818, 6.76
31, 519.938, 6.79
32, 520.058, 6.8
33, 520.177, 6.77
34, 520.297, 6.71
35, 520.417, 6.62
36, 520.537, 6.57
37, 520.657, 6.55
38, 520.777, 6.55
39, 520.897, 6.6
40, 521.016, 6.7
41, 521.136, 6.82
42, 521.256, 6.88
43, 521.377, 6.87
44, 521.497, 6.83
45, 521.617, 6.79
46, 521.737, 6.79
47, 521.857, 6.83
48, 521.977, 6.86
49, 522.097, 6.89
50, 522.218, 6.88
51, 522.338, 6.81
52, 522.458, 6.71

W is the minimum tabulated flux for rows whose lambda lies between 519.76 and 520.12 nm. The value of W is 6.76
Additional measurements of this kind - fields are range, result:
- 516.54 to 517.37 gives 6.23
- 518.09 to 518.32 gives 6.28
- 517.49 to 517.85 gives 6.71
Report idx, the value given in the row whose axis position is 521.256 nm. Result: 6.88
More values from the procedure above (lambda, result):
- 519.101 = 6.72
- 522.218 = 6.88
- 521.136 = 6.82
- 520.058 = 6.8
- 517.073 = 6.31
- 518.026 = 6.68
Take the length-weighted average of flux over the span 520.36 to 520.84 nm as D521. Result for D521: 6.57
